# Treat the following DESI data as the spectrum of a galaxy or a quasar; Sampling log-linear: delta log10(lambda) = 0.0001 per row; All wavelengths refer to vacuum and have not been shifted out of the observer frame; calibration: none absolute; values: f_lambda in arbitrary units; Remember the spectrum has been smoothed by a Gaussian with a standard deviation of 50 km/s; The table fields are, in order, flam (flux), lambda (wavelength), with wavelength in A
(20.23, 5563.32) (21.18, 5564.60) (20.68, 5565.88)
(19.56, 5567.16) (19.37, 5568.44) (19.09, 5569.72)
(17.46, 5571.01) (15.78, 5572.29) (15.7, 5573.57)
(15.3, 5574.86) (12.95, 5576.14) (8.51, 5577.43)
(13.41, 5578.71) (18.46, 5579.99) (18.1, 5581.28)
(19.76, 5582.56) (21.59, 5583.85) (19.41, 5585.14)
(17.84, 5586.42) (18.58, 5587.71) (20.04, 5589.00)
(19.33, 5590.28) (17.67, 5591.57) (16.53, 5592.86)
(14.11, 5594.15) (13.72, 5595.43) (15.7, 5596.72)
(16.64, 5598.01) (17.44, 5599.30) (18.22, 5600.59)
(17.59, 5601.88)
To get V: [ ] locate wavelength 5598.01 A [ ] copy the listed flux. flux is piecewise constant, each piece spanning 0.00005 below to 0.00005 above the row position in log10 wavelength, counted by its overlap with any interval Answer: 16.64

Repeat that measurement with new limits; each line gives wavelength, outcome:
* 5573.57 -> 15.7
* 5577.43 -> 8.51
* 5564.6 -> 21.18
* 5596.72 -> 15.7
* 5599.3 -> 17.44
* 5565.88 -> 20.68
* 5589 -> 20.04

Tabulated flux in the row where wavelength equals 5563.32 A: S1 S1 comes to 20.23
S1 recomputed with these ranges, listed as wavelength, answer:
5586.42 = 17.84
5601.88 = 17.59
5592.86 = 16.53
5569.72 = 19.09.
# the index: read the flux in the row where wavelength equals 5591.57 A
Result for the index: 17.67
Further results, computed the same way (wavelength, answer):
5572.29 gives 15.78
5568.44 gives 19.37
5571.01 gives 17.46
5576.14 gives 12.95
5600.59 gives 18.22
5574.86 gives 15.3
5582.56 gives 19.76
